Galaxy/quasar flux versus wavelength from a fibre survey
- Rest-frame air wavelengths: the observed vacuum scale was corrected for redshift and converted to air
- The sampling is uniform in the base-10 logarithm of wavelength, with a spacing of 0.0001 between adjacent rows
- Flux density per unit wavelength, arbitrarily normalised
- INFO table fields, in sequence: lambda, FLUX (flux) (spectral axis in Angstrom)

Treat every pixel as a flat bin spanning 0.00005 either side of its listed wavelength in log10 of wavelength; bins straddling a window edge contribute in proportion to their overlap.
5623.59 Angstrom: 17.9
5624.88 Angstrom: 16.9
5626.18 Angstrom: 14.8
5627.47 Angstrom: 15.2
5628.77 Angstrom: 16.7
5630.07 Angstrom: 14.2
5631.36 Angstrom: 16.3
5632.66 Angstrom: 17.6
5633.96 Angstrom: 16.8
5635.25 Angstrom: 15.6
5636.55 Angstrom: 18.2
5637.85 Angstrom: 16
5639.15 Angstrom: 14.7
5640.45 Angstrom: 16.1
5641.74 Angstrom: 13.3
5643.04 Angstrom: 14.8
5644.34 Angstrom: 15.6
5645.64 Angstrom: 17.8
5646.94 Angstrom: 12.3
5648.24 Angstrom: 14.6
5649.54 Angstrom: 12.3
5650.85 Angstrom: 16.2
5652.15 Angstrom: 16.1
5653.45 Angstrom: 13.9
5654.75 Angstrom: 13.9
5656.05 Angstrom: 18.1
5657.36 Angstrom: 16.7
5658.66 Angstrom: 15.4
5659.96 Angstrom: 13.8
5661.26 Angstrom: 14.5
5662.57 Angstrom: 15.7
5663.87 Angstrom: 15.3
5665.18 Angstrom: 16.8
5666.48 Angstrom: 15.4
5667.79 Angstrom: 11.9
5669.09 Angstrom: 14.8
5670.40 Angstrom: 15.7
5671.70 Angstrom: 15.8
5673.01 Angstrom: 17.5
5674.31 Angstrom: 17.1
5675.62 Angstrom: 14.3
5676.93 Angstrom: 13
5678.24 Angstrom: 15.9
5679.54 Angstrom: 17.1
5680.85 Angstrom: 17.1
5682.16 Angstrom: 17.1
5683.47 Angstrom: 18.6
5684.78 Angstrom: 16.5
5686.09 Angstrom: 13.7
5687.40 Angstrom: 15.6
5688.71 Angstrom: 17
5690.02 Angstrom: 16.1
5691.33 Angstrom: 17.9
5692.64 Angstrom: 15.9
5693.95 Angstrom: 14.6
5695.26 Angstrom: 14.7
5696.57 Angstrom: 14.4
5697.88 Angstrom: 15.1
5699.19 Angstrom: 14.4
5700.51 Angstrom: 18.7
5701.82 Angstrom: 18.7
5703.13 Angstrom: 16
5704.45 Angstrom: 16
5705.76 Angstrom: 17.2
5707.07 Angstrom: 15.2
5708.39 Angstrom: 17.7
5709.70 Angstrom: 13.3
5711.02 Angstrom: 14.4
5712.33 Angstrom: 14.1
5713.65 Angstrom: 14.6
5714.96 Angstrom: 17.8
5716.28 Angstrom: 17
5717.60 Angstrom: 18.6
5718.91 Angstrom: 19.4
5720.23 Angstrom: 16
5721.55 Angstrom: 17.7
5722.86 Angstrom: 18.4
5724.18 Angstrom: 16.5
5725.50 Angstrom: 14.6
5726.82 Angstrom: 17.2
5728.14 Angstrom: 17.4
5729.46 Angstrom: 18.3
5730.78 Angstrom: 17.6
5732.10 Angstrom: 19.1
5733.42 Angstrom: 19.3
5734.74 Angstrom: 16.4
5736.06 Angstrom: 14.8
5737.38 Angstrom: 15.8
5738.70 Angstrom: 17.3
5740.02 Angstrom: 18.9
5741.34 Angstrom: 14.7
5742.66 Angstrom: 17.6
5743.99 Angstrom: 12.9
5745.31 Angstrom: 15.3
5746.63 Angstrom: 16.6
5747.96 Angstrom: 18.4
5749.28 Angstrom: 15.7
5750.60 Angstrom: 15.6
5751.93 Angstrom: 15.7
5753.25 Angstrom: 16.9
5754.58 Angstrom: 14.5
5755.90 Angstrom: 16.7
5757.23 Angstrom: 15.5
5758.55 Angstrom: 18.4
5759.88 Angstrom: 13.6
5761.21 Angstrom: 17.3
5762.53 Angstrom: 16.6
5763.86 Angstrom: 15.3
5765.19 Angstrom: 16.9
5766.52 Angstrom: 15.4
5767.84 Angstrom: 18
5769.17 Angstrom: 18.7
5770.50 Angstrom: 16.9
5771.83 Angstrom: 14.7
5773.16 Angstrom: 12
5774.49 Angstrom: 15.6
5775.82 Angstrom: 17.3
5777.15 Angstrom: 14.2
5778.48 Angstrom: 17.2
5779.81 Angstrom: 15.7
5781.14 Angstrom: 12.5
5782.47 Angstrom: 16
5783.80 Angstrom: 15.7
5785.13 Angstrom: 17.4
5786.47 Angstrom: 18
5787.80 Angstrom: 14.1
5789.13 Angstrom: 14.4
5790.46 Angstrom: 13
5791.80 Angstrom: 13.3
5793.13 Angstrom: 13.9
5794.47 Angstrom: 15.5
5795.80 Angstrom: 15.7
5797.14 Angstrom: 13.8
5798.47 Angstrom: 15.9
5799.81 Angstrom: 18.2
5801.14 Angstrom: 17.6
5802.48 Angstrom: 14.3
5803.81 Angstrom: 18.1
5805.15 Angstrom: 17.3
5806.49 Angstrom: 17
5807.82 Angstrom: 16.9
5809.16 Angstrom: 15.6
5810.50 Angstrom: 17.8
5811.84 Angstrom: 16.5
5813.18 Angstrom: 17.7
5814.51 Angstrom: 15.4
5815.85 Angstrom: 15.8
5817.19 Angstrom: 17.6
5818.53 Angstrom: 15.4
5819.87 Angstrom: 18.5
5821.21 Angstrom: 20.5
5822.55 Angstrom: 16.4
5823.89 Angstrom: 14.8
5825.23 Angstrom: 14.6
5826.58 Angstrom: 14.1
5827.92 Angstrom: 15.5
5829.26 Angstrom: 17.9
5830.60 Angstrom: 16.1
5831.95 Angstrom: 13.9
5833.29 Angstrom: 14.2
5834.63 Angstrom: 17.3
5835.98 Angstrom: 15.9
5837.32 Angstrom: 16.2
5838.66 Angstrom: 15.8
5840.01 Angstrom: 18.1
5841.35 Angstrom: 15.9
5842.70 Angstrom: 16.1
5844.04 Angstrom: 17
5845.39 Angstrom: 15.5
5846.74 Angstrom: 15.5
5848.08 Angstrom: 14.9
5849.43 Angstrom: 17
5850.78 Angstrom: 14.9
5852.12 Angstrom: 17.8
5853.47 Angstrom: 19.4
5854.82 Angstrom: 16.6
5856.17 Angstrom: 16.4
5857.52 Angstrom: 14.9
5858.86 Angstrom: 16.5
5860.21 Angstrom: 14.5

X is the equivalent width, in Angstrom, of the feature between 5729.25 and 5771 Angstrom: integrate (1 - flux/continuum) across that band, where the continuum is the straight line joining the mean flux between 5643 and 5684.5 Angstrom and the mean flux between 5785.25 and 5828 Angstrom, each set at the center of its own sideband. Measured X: -1.9 Angstrom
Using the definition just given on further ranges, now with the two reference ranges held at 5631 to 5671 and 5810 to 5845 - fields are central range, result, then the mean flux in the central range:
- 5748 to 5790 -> 0.25 Angstrom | 15.9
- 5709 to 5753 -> -2.19 Angstrom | 16.6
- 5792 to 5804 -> 0.35 Angstrom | 15.7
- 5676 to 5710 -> -1.06 Angstrom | 16.1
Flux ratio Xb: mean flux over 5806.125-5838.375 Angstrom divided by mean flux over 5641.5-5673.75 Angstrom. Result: 1.1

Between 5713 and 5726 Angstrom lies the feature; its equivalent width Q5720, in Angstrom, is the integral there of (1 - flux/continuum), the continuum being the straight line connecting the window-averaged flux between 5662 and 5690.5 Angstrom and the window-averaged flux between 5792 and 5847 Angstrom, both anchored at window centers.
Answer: -0.9 Angstrom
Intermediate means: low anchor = 15.8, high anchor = 16.2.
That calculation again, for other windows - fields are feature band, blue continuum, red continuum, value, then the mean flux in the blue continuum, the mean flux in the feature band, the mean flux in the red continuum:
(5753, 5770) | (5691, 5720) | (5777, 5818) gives -0.5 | 16.1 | 16.4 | 15.9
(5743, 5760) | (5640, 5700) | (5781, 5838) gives -0.2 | 15.5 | 15.9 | 16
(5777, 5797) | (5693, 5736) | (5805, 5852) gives 1.6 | 16.5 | 15.1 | 16.3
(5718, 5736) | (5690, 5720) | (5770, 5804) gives -1.7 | 16.2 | 17.5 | 15.4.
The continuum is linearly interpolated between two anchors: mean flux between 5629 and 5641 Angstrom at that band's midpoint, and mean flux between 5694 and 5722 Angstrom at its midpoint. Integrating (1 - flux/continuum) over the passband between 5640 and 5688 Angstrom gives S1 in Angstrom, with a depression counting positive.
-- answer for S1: 2.3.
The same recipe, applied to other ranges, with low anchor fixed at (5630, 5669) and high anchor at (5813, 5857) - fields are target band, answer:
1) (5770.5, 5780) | 0.4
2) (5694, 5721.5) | -0.9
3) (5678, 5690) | -0.8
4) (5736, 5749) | -0.4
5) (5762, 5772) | -0.4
